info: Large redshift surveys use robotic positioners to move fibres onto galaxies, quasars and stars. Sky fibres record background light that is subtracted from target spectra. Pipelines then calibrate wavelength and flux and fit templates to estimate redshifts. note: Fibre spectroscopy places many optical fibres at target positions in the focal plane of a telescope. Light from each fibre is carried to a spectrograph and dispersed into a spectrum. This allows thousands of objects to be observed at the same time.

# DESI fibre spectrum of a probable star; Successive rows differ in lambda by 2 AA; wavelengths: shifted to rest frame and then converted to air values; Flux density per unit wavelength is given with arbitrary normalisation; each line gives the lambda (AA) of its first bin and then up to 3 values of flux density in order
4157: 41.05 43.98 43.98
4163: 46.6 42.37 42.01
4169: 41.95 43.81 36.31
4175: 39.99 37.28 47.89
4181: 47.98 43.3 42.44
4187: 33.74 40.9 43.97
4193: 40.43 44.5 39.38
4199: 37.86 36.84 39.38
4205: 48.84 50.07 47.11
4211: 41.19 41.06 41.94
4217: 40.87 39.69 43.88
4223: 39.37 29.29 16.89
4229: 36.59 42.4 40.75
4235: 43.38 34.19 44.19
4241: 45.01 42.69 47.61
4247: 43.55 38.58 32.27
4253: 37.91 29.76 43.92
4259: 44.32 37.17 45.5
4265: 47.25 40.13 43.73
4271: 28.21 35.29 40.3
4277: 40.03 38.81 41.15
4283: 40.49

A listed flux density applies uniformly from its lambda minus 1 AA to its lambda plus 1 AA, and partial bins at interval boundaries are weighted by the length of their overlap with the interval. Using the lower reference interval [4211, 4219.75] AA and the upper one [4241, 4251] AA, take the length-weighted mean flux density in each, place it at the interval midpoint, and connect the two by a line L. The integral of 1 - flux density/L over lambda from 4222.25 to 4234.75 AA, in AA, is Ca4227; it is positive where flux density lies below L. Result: 2.1 AA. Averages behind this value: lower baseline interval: 41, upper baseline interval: 42.2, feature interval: 34.7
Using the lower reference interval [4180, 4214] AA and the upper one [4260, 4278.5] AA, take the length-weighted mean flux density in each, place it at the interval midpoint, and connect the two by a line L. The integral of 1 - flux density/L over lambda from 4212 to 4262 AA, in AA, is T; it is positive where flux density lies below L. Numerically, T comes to 2.2 AA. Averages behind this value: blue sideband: 42.3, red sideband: 39.7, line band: 39.1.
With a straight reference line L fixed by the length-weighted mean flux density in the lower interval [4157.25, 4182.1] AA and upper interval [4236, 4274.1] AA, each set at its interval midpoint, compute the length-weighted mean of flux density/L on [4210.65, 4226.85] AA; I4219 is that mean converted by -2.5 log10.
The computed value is 0.08 mag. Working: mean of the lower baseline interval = 42.8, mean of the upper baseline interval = 40.1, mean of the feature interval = 38.4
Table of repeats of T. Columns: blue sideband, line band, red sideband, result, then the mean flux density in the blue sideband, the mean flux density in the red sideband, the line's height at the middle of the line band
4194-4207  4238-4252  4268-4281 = -0.9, 41.8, 38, 39.5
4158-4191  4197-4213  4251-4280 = -0.6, 42.2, 39.2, 41.2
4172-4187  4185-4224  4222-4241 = -2.4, 41.6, 36.8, 39.3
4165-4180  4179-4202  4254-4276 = -0.2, 41.4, 39.6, 41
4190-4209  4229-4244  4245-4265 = -0.2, 42.6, 40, 40.9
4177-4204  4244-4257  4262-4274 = 0.5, 41.3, 40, 40.3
